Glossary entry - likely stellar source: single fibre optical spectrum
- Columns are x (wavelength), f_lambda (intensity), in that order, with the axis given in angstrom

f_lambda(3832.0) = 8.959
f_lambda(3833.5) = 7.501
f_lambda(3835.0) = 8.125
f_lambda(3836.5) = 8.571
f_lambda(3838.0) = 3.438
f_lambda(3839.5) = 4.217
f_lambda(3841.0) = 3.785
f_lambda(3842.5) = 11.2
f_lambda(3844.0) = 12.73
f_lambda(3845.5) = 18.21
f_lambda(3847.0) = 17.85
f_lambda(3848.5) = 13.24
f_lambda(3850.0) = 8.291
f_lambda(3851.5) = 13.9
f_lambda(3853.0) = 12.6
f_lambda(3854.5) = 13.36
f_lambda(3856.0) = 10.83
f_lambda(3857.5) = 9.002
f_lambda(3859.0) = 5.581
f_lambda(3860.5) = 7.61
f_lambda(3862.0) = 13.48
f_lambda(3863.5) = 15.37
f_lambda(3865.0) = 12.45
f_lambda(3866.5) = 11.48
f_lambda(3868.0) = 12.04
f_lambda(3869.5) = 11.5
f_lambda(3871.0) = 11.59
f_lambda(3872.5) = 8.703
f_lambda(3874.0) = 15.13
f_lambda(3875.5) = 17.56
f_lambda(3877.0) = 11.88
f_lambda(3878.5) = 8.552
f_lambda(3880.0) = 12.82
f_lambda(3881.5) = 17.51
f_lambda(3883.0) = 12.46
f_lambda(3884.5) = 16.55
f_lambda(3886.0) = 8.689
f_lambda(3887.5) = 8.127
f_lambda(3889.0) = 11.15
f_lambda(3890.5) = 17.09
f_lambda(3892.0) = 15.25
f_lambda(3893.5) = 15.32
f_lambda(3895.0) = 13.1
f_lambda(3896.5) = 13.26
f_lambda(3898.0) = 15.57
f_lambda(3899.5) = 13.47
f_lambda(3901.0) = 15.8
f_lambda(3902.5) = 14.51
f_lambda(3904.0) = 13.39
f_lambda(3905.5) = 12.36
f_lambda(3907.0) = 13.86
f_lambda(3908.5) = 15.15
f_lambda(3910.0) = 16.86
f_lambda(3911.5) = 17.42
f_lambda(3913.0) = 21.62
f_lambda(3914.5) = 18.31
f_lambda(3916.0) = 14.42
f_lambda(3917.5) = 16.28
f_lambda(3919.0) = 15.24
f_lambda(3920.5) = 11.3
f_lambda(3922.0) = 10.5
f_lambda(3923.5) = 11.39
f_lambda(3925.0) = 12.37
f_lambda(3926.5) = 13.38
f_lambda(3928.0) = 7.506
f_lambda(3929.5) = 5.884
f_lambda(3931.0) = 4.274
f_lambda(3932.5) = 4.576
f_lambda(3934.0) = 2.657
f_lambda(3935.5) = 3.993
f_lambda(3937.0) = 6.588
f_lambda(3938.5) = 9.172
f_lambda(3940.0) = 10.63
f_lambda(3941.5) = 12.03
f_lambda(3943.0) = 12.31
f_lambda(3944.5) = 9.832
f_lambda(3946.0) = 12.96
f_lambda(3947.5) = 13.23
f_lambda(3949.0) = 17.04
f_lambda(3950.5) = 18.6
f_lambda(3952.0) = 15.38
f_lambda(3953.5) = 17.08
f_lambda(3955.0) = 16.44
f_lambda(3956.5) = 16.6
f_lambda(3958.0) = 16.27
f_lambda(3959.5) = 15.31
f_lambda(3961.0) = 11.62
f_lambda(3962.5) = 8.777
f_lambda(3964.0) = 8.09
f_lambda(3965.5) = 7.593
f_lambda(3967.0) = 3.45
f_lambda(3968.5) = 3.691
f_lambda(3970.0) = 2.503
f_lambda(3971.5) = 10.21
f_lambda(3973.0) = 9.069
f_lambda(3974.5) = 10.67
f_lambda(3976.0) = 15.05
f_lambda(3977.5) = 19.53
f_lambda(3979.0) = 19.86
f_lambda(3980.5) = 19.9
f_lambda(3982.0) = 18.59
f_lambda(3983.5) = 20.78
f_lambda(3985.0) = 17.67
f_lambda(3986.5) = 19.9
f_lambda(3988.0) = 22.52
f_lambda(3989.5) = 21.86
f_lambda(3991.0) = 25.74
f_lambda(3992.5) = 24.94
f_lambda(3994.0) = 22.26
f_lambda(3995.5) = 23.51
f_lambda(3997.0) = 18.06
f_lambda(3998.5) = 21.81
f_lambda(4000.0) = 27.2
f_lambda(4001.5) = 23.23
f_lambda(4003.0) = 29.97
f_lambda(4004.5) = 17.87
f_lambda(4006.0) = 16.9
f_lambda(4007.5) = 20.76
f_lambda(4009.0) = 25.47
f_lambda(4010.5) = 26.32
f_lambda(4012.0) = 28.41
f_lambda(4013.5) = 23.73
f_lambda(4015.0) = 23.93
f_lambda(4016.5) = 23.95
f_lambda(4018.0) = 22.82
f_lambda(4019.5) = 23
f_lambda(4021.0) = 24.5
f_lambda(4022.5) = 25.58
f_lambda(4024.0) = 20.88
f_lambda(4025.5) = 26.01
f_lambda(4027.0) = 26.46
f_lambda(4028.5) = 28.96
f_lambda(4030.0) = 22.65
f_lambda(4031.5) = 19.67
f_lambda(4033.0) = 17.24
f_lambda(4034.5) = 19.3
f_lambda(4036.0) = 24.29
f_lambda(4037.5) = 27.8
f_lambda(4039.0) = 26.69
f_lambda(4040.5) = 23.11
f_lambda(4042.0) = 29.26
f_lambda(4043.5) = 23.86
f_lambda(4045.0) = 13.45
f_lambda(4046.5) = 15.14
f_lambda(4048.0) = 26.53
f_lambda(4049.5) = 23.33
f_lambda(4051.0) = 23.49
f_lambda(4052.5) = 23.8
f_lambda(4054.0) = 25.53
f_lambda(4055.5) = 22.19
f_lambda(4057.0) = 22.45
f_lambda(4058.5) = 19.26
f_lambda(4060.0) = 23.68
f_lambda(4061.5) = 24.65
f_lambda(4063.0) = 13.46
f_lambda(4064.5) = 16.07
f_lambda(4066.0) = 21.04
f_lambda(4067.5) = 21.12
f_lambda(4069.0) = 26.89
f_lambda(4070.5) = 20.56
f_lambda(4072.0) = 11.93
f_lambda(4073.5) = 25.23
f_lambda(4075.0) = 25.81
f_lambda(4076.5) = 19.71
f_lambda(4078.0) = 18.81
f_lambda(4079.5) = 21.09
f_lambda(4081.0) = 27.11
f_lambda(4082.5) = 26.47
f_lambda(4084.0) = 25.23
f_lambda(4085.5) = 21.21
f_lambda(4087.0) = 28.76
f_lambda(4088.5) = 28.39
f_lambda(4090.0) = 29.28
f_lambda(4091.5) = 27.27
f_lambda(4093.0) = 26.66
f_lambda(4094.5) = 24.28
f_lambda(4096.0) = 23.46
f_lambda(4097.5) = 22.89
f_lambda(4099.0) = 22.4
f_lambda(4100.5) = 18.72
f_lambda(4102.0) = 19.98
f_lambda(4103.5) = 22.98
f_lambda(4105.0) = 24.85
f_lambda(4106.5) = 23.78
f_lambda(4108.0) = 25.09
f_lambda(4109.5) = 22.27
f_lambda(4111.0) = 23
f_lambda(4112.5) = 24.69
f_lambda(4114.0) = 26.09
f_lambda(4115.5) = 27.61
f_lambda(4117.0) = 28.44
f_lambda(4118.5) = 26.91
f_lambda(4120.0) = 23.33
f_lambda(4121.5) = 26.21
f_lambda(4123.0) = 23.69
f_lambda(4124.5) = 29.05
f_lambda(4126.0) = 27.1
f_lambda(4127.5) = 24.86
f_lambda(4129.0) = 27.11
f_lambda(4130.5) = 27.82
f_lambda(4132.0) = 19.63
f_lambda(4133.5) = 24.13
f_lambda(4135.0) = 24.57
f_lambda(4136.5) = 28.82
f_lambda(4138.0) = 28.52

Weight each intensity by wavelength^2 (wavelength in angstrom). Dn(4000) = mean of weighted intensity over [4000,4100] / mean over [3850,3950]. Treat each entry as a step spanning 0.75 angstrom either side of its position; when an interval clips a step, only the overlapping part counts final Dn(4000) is 2.04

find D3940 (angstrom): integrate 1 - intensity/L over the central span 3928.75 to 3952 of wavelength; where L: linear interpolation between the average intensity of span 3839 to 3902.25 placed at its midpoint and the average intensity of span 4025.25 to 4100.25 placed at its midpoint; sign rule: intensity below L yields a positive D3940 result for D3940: 9.4 angstrom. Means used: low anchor 12.4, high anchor 23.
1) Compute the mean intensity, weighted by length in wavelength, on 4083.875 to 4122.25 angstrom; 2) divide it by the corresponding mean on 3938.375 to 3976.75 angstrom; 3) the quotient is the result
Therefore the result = 2.11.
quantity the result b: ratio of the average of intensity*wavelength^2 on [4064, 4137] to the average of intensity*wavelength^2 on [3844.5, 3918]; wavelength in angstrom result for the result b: 2.0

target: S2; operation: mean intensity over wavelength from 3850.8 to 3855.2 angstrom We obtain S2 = 13.3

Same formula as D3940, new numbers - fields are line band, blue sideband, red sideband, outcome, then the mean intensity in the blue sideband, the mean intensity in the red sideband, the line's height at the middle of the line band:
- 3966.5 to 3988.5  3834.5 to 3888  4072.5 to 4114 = 4.4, 11.4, 24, 17.7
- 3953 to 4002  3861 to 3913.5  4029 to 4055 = 7.2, 13.7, 22.7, 18.9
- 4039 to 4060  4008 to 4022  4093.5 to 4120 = 1.5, 24.6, 24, 24.4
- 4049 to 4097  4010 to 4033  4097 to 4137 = 2.7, 24.2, 24.7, 24.4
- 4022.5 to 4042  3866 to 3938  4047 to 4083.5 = -3.6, 12.5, 22.1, 20.1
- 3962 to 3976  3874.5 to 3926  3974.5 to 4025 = 8.7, 14.1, 22.2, 19.7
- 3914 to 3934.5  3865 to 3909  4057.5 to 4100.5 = 6.0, 13.2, 22.9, 15.1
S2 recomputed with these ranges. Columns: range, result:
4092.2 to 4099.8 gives 23.9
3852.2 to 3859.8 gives 10.3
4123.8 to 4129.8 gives 27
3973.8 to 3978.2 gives 15.1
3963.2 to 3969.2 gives 5.75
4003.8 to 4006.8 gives 17.4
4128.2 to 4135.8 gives 24.7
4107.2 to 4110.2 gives 23.7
